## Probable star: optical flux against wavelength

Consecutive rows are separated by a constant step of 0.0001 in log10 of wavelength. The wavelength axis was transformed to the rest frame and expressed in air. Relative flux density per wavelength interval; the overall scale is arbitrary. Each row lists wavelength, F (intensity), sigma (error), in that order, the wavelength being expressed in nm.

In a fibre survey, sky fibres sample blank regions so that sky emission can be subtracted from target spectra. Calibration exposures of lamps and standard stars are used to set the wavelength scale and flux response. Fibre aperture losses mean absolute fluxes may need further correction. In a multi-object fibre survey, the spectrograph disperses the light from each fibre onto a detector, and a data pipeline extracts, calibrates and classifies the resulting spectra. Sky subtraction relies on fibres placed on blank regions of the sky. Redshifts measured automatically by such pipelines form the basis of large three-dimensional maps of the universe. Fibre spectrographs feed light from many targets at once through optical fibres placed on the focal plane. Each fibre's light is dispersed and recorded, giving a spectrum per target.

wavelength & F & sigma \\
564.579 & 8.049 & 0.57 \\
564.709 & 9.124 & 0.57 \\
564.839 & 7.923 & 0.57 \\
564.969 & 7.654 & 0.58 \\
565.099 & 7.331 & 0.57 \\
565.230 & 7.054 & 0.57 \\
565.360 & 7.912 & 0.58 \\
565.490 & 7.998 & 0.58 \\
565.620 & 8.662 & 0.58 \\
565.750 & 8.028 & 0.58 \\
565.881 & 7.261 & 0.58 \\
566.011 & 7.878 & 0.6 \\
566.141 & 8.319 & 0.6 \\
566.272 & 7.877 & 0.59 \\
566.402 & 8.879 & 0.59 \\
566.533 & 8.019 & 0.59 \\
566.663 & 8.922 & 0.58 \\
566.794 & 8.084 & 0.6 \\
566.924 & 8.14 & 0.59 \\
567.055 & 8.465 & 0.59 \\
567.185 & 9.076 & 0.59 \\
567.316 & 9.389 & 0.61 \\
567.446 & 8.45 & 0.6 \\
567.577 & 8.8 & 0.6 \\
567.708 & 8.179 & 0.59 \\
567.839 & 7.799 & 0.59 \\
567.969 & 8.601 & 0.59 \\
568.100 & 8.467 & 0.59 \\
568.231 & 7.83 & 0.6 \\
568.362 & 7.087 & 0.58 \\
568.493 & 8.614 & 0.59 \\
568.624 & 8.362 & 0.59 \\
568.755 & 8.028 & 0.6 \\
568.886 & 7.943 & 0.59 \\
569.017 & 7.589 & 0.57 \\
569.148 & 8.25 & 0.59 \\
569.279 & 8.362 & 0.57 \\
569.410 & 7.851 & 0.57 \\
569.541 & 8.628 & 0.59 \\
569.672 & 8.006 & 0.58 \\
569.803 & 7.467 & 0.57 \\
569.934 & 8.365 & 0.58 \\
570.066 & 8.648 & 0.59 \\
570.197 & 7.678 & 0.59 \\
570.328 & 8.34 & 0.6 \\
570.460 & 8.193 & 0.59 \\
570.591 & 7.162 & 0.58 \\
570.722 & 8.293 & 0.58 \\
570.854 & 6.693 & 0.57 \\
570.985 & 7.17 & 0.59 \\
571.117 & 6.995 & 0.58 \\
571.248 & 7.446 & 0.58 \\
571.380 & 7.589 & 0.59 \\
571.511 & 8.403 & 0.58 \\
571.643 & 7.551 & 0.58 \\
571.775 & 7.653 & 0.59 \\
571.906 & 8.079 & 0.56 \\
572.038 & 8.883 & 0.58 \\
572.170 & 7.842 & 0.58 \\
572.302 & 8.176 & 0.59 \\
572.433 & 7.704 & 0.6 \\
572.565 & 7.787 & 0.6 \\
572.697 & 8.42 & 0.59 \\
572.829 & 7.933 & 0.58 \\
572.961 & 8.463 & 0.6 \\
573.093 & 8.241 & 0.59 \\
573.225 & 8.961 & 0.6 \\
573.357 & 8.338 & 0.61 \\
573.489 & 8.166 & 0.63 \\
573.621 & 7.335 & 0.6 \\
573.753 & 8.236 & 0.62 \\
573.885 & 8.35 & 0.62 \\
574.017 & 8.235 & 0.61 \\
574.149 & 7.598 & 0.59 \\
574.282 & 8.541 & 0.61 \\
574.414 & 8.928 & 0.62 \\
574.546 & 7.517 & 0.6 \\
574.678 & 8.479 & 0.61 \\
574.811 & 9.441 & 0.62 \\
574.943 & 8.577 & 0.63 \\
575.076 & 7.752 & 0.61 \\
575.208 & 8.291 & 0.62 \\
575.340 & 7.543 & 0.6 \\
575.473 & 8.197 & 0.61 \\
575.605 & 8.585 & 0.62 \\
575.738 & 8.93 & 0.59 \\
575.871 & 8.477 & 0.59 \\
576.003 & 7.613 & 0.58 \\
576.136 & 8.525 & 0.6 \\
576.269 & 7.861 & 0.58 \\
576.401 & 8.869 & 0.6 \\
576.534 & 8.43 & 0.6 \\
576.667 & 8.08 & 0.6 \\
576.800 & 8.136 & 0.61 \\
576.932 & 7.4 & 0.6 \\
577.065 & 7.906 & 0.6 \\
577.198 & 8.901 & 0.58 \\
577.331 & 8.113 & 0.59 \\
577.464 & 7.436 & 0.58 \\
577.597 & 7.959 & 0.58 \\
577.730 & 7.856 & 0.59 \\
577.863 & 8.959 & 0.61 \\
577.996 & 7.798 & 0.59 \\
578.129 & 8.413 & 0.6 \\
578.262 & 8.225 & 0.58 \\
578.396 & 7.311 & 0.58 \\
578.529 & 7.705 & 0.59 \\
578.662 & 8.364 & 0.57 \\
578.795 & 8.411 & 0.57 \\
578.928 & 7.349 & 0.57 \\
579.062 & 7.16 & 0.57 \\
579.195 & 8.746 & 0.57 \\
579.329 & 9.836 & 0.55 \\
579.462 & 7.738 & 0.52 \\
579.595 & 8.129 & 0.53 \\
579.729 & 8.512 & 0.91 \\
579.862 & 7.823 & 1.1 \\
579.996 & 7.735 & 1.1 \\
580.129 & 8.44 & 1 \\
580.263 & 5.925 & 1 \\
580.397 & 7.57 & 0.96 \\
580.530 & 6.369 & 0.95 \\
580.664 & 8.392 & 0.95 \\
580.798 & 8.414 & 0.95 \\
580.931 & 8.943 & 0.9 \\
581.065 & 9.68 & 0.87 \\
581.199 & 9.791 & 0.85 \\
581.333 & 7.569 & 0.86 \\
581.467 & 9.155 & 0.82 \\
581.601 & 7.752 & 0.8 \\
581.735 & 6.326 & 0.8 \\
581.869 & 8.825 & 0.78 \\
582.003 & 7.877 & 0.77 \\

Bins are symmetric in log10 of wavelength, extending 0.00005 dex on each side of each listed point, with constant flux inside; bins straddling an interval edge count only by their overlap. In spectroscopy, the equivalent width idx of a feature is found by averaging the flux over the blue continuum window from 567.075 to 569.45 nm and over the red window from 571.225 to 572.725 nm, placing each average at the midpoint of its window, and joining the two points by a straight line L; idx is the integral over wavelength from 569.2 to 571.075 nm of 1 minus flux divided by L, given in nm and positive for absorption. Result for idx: 0.05 nm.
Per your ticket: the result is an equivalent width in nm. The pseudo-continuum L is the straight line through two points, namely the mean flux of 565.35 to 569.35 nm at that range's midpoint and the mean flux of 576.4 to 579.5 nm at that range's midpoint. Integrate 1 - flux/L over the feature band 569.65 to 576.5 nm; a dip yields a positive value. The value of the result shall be 0.07 nm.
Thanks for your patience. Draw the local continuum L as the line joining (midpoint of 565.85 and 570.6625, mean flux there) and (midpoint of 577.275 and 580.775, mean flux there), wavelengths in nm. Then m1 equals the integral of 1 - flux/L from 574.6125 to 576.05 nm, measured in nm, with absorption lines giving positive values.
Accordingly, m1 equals -0.06 nm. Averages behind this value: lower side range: 8.2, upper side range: 7.94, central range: 8.36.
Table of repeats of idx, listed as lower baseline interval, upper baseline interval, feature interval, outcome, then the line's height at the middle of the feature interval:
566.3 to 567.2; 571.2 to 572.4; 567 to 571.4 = 0.088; 8.22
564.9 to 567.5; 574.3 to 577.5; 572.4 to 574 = 0.012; 8.24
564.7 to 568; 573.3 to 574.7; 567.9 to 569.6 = 0.014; 8.19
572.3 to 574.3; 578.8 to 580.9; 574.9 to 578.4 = -0.061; 8.03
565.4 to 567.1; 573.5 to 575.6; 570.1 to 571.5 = 0.100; 8.2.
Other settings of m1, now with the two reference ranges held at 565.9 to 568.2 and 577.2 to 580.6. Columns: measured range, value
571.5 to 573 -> 0.026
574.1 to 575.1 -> -0.036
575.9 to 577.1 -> -0.012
